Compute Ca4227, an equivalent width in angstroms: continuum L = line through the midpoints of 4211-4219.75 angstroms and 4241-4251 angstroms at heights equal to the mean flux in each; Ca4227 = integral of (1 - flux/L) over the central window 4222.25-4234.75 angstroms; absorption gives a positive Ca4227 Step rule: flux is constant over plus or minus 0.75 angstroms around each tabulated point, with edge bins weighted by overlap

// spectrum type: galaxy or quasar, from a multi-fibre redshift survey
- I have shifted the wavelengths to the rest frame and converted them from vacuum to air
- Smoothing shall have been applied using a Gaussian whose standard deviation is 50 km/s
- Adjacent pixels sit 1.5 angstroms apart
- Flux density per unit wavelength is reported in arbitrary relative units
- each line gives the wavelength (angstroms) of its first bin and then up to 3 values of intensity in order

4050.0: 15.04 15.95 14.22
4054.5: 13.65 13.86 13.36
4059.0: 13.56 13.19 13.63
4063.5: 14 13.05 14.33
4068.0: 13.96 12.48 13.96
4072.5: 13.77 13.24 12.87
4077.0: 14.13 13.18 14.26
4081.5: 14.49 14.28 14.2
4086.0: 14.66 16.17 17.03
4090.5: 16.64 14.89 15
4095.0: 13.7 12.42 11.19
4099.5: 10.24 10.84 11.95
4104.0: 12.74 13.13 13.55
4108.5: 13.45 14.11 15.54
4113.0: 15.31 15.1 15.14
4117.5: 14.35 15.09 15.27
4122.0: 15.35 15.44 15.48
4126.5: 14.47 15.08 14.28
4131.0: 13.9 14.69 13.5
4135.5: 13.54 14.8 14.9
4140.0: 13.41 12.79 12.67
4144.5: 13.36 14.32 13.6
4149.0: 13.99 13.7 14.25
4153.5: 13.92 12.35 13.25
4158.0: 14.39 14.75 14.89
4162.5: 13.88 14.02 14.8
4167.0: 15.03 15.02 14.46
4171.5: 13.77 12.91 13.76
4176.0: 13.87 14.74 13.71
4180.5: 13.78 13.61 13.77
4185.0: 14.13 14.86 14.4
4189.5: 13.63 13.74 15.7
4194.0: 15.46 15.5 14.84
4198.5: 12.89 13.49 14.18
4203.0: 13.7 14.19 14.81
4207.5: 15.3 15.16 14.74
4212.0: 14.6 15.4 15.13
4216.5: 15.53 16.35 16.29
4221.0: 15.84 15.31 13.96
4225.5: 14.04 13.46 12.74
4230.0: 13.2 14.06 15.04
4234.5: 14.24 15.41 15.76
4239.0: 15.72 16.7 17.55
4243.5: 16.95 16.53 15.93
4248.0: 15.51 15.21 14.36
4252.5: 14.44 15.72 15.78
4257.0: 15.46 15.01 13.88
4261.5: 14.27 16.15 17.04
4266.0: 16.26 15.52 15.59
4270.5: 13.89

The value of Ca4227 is 1.4 angstroms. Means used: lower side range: 15.5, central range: 13.9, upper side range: 16.1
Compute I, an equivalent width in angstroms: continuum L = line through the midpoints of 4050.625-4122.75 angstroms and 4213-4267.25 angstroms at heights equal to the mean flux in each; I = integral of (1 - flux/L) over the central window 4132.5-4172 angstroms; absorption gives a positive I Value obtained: 1.5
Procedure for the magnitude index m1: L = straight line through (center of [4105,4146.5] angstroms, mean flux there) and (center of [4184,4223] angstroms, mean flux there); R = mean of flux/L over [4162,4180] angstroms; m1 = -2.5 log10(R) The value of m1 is 0.035 mag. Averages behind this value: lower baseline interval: 14.4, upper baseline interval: 14.8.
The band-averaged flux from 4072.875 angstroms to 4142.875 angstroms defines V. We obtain 14.1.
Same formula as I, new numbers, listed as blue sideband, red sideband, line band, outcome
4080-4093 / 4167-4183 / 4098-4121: 1.98 angstroms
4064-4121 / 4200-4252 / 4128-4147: 0.56 angstroms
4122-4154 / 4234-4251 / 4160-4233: 3.30 angstroms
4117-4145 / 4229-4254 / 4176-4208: 1.36 angstroms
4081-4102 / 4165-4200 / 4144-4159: 0.44 angstroms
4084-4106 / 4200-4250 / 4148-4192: 1.28 angstroms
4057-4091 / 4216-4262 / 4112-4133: -0.77 angstroms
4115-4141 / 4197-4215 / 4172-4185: 0.65 angstroms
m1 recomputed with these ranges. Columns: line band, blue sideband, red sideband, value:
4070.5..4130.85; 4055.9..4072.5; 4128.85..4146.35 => -0.034 mag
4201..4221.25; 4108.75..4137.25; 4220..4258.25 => -0.001 mag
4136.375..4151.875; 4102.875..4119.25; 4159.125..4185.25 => 0.033 mag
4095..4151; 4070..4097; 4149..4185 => 0.028 mag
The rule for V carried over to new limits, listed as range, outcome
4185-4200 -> 14.5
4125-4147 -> 14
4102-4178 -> 14.2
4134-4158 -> 13.7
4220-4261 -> 15.1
